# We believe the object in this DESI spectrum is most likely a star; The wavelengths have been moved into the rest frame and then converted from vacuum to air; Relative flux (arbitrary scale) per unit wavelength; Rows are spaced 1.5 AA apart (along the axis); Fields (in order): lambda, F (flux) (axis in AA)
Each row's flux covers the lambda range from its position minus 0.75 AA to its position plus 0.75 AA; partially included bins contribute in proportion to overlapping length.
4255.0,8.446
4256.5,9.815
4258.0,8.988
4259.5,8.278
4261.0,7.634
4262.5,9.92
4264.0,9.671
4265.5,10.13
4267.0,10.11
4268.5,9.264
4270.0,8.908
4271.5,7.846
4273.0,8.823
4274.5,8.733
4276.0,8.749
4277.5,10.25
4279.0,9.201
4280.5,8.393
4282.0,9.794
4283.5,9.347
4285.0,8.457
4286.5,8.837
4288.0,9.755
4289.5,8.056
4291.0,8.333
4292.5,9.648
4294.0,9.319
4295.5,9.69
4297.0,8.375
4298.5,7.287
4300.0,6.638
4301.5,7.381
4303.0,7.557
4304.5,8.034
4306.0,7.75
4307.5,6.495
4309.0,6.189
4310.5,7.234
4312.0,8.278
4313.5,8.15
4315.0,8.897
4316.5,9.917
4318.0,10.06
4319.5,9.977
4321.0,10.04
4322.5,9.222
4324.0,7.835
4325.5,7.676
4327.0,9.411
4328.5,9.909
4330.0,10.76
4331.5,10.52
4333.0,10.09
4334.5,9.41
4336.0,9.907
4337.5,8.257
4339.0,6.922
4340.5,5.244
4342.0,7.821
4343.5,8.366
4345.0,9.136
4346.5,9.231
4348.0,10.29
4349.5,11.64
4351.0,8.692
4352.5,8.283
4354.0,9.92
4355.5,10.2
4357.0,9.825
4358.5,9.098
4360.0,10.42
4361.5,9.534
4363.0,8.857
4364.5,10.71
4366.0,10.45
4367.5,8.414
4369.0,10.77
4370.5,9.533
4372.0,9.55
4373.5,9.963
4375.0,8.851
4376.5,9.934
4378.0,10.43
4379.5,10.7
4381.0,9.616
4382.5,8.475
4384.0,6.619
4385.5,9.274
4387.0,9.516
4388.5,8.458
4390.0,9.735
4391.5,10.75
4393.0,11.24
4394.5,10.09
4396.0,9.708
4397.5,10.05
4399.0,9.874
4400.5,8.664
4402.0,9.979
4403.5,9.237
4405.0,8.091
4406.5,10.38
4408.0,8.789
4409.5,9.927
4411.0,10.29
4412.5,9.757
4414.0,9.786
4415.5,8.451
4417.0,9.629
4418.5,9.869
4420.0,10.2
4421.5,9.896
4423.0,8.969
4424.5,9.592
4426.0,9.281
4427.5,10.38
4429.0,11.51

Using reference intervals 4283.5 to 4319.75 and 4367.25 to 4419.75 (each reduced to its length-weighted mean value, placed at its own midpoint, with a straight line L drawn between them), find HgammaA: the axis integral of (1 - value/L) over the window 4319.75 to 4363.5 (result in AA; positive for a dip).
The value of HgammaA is -1.6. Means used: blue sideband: 8.34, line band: 9.2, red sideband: 9.57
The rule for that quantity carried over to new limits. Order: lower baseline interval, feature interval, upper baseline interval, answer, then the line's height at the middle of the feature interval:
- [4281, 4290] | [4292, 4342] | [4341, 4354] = 3.1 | 9.1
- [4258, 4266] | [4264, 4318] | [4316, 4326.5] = 3.3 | 9.16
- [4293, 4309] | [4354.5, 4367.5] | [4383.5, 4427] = -1.5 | 8.8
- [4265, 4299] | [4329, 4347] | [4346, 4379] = 1.4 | 9.54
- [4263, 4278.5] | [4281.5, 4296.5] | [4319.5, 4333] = 0.4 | 9.33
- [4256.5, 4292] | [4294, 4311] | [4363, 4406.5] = 2.9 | 9.18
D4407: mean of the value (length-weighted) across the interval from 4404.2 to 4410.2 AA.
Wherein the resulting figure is 9.29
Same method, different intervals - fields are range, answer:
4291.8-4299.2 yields 8.87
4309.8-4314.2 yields 7.89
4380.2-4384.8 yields 8.27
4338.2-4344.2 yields 7.09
